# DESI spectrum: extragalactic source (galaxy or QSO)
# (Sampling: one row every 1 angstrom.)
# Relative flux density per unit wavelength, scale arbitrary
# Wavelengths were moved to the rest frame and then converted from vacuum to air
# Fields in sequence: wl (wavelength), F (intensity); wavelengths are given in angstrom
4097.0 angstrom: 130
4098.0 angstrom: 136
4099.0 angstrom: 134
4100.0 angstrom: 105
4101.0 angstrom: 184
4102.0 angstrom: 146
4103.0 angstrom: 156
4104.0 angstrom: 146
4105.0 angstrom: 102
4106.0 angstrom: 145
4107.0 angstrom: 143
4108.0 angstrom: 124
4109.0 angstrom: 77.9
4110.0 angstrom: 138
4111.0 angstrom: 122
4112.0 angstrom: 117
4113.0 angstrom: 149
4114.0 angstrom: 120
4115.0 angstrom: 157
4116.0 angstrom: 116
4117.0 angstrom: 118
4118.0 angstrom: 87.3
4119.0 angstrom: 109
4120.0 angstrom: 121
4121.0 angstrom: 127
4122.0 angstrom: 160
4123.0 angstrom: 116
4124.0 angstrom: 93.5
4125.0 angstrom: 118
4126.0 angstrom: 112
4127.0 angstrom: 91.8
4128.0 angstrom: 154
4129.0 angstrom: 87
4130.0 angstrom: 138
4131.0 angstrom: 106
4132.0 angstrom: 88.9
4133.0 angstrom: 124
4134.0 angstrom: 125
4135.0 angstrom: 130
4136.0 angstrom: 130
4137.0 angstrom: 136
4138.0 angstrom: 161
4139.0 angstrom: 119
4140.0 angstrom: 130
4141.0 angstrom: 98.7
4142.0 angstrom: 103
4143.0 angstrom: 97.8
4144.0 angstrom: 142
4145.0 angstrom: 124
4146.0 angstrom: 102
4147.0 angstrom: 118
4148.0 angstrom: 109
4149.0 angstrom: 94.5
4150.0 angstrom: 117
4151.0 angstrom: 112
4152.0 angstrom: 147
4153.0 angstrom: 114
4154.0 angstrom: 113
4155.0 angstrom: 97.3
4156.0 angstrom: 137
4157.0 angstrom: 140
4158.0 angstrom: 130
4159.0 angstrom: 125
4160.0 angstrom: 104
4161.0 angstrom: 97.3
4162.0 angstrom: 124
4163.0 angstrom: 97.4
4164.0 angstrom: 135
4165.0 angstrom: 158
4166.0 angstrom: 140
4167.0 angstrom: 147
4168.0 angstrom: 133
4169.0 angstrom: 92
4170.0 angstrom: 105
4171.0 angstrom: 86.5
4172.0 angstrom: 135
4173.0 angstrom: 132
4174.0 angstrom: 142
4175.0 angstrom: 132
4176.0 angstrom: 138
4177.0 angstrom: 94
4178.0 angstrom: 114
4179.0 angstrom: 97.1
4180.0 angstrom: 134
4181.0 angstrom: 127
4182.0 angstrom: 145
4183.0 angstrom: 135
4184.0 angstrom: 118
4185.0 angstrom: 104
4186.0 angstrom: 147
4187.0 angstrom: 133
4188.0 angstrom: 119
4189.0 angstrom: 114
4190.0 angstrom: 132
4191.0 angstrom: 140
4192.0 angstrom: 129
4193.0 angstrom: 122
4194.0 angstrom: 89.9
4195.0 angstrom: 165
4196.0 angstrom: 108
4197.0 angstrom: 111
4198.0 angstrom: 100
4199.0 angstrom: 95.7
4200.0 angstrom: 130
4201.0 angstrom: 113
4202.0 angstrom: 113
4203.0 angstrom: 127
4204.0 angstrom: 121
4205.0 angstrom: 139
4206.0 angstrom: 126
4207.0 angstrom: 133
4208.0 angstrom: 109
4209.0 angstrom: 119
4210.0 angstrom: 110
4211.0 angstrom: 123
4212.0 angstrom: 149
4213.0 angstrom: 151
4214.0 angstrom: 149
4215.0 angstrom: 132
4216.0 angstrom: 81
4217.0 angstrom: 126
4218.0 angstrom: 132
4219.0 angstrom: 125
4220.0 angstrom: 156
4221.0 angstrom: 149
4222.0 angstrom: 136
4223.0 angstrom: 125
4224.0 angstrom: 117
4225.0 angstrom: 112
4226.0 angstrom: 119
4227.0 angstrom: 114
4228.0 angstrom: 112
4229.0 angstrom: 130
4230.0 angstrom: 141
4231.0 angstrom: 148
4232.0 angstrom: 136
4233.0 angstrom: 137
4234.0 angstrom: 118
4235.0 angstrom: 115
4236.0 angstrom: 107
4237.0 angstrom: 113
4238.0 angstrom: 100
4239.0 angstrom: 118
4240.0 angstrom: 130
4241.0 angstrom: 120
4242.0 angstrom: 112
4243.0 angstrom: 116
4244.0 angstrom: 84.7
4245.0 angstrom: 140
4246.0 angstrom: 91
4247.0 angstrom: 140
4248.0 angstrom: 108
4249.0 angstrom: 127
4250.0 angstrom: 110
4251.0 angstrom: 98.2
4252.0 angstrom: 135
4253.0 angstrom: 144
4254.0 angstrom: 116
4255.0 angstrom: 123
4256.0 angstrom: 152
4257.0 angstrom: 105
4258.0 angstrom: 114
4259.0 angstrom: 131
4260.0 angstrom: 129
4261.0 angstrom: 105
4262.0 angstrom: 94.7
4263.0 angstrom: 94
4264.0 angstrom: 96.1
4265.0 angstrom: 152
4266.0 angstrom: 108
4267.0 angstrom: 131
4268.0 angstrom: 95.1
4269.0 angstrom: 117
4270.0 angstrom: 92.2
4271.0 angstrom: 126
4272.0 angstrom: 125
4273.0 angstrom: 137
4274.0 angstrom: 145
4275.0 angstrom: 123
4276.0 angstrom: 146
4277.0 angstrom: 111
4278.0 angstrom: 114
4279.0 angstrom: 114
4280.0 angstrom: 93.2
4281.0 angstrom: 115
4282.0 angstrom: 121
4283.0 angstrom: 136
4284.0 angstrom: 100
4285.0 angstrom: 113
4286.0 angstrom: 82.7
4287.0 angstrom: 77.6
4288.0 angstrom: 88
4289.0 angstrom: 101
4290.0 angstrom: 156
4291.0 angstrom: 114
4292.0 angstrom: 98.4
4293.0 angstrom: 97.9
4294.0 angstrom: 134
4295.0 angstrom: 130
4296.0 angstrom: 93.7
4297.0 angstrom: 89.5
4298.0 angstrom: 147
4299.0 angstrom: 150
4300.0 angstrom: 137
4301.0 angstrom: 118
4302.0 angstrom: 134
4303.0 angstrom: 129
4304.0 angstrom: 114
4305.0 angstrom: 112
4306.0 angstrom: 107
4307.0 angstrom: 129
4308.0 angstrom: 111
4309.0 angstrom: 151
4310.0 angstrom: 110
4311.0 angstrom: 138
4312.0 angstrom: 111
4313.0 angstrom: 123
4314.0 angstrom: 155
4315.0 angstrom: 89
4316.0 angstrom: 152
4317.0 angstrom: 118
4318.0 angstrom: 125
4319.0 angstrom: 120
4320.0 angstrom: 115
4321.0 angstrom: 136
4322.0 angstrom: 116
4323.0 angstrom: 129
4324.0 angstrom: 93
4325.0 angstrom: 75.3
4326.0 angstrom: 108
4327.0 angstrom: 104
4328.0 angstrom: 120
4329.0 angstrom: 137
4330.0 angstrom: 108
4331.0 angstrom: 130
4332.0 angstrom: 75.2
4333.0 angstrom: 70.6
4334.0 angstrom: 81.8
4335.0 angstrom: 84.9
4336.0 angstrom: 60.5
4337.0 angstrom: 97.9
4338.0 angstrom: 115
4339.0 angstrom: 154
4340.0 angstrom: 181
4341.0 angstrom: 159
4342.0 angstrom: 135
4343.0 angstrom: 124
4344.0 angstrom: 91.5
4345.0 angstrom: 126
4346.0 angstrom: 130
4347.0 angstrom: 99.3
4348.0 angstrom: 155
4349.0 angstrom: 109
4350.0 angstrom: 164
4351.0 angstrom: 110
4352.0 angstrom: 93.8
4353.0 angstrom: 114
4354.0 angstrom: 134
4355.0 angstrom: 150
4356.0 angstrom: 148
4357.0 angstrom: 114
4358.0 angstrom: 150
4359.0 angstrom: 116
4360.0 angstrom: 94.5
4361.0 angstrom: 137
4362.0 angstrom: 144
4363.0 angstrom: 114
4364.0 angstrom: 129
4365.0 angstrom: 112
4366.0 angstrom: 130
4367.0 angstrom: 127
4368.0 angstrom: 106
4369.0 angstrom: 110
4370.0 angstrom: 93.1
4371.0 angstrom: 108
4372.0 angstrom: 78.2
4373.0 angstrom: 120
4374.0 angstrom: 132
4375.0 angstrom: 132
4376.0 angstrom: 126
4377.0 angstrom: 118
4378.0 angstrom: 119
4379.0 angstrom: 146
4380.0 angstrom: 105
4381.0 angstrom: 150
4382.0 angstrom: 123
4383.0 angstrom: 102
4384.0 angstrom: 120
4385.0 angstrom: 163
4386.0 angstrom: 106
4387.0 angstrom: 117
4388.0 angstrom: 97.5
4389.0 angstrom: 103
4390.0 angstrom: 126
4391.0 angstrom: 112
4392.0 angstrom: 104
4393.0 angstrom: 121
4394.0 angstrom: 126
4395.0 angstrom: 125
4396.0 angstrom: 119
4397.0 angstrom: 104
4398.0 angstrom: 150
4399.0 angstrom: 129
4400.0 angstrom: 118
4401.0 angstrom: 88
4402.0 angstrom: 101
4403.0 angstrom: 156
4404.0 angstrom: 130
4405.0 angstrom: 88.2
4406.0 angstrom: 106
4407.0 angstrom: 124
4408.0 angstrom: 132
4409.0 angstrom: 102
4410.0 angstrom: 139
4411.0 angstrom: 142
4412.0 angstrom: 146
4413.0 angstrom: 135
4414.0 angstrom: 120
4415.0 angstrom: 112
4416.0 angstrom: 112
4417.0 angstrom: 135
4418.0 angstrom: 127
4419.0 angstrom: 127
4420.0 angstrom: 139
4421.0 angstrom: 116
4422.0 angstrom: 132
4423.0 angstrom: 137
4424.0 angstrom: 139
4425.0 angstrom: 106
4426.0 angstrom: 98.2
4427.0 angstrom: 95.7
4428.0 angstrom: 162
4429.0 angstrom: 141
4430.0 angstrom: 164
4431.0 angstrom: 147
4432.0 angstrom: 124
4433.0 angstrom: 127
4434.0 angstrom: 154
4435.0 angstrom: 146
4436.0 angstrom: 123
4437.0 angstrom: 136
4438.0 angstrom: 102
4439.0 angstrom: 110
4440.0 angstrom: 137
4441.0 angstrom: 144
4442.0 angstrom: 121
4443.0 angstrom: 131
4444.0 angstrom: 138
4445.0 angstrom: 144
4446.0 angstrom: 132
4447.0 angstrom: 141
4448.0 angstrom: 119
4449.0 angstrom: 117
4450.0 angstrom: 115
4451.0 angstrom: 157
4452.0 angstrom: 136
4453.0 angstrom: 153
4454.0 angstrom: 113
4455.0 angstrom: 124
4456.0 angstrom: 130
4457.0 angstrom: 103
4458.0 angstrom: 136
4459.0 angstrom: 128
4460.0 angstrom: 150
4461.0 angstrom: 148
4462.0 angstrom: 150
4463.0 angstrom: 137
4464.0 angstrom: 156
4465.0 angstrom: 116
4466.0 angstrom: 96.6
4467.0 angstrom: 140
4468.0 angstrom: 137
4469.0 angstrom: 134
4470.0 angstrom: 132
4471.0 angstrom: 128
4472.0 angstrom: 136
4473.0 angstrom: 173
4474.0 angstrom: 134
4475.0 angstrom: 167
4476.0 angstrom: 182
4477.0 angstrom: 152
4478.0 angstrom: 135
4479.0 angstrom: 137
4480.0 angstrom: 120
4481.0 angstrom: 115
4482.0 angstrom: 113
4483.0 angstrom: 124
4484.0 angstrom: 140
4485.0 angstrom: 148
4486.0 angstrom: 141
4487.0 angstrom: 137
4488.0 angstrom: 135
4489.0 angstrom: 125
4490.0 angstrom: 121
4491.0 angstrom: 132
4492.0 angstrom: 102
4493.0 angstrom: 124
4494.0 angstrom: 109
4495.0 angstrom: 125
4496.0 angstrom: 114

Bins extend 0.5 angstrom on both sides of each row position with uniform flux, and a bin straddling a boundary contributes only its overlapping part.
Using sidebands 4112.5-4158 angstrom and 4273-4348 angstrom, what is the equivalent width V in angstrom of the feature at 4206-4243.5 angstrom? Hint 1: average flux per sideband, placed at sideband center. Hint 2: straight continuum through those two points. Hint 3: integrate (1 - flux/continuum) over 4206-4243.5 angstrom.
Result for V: -2.0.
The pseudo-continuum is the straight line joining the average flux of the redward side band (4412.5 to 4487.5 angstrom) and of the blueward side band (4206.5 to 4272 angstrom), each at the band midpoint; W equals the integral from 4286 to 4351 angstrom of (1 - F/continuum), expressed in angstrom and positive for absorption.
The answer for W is 4.17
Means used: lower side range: 121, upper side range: 133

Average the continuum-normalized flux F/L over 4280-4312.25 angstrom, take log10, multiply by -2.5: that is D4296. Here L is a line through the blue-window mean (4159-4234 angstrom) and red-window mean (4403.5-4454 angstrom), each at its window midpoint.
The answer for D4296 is 0.09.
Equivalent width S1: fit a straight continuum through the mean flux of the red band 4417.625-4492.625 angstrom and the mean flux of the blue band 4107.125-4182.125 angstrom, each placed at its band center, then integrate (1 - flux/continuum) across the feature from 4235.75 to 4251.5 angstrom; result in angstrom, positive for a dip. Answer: 1.4 angstrom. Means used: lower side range 120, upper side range 133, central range 114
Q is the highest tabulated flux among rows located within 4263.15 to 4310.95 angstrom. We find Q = 156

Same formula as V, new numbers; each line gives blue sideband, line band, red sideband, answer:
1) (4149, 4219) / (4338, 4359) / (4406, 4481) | -0.4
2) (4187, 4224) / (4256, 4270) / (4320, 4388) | 1.0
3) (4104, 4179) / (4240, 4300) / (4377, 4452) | 3.1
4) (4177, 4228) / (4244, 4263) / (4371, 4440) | 0.8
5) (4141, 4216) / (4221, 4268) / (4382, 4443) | 1.1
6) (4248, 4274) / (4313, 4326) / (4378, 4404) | 0.1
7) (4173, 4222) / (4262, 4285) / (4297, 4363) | 1.0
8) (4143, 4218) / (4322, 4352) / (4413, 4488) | 3.3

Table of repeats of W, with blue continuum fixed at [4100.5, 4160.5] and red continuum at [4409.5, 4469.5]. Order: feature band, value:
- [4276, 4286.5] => 1.2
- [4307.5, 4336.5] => 3.6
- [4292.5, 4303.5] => 0.3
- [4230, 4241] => 0.2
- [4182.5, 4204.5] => 0.5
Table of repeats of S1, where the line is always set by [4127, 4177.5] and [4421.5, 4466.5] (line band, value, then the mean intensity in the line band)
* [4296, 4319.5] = 0.4 angstrom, 124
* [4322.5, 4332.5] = 1.5 angstrom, 108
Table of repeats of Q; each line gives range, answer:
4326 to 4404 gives 181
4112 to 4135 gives 160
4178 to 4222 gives 165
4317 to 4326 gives 136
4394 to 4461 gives 164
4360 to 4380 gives 146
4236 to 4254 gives 144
